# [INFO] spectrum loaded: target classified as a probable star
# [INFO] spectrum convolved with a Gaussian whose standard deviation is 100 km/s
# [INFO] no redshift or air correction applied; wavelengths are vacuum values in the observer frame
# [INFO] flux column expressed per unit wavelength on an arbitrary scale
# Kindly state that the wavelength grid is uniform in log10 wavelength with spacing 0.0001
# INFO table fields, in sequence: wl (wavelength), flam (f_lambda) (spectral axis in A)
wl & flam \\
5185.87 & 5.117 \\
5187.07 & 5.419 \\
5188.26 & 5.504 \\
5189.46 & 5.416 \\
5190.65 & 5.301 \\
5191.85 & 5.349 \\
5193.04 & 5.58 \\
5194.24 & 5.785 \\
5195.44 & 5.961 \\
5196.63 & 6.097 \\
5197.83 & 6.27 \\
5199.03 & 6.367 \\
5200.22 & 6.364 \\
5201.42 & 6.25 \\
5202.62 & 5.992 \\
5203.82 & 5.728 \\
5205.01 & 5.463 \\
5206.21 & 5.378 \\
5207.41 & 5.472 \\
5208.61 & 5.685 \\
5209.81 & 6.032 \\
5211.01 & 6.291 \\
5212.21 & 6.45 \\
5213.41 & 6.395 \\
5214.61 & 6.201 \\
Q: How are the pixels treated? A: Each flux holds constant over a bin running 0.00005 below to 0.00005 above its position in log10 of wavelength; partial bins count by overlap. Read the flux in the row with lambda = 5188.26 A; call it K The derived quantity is 5.504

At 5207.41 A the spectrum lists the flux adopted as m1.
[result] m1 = 5.472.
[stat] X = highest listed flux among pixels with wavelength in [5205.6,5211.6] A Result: 6.291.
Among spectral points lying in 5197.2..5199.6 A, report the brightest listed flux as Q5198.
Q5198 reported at 6.367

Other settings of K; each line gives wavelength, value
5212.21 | 6.45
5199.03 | 6.367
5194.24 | 5.785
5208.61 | 5.685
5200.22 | 6.364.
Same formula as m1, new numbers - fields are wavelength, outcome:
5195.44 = 5.961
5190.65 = 5.301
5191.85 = 5.349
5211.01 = 6.291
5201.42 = 6.25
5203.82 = 5.728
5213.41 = 6.395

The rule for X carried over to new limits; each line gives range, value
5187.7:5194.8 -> 5.785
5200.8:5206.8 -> 6.25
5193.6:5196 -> 5.961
